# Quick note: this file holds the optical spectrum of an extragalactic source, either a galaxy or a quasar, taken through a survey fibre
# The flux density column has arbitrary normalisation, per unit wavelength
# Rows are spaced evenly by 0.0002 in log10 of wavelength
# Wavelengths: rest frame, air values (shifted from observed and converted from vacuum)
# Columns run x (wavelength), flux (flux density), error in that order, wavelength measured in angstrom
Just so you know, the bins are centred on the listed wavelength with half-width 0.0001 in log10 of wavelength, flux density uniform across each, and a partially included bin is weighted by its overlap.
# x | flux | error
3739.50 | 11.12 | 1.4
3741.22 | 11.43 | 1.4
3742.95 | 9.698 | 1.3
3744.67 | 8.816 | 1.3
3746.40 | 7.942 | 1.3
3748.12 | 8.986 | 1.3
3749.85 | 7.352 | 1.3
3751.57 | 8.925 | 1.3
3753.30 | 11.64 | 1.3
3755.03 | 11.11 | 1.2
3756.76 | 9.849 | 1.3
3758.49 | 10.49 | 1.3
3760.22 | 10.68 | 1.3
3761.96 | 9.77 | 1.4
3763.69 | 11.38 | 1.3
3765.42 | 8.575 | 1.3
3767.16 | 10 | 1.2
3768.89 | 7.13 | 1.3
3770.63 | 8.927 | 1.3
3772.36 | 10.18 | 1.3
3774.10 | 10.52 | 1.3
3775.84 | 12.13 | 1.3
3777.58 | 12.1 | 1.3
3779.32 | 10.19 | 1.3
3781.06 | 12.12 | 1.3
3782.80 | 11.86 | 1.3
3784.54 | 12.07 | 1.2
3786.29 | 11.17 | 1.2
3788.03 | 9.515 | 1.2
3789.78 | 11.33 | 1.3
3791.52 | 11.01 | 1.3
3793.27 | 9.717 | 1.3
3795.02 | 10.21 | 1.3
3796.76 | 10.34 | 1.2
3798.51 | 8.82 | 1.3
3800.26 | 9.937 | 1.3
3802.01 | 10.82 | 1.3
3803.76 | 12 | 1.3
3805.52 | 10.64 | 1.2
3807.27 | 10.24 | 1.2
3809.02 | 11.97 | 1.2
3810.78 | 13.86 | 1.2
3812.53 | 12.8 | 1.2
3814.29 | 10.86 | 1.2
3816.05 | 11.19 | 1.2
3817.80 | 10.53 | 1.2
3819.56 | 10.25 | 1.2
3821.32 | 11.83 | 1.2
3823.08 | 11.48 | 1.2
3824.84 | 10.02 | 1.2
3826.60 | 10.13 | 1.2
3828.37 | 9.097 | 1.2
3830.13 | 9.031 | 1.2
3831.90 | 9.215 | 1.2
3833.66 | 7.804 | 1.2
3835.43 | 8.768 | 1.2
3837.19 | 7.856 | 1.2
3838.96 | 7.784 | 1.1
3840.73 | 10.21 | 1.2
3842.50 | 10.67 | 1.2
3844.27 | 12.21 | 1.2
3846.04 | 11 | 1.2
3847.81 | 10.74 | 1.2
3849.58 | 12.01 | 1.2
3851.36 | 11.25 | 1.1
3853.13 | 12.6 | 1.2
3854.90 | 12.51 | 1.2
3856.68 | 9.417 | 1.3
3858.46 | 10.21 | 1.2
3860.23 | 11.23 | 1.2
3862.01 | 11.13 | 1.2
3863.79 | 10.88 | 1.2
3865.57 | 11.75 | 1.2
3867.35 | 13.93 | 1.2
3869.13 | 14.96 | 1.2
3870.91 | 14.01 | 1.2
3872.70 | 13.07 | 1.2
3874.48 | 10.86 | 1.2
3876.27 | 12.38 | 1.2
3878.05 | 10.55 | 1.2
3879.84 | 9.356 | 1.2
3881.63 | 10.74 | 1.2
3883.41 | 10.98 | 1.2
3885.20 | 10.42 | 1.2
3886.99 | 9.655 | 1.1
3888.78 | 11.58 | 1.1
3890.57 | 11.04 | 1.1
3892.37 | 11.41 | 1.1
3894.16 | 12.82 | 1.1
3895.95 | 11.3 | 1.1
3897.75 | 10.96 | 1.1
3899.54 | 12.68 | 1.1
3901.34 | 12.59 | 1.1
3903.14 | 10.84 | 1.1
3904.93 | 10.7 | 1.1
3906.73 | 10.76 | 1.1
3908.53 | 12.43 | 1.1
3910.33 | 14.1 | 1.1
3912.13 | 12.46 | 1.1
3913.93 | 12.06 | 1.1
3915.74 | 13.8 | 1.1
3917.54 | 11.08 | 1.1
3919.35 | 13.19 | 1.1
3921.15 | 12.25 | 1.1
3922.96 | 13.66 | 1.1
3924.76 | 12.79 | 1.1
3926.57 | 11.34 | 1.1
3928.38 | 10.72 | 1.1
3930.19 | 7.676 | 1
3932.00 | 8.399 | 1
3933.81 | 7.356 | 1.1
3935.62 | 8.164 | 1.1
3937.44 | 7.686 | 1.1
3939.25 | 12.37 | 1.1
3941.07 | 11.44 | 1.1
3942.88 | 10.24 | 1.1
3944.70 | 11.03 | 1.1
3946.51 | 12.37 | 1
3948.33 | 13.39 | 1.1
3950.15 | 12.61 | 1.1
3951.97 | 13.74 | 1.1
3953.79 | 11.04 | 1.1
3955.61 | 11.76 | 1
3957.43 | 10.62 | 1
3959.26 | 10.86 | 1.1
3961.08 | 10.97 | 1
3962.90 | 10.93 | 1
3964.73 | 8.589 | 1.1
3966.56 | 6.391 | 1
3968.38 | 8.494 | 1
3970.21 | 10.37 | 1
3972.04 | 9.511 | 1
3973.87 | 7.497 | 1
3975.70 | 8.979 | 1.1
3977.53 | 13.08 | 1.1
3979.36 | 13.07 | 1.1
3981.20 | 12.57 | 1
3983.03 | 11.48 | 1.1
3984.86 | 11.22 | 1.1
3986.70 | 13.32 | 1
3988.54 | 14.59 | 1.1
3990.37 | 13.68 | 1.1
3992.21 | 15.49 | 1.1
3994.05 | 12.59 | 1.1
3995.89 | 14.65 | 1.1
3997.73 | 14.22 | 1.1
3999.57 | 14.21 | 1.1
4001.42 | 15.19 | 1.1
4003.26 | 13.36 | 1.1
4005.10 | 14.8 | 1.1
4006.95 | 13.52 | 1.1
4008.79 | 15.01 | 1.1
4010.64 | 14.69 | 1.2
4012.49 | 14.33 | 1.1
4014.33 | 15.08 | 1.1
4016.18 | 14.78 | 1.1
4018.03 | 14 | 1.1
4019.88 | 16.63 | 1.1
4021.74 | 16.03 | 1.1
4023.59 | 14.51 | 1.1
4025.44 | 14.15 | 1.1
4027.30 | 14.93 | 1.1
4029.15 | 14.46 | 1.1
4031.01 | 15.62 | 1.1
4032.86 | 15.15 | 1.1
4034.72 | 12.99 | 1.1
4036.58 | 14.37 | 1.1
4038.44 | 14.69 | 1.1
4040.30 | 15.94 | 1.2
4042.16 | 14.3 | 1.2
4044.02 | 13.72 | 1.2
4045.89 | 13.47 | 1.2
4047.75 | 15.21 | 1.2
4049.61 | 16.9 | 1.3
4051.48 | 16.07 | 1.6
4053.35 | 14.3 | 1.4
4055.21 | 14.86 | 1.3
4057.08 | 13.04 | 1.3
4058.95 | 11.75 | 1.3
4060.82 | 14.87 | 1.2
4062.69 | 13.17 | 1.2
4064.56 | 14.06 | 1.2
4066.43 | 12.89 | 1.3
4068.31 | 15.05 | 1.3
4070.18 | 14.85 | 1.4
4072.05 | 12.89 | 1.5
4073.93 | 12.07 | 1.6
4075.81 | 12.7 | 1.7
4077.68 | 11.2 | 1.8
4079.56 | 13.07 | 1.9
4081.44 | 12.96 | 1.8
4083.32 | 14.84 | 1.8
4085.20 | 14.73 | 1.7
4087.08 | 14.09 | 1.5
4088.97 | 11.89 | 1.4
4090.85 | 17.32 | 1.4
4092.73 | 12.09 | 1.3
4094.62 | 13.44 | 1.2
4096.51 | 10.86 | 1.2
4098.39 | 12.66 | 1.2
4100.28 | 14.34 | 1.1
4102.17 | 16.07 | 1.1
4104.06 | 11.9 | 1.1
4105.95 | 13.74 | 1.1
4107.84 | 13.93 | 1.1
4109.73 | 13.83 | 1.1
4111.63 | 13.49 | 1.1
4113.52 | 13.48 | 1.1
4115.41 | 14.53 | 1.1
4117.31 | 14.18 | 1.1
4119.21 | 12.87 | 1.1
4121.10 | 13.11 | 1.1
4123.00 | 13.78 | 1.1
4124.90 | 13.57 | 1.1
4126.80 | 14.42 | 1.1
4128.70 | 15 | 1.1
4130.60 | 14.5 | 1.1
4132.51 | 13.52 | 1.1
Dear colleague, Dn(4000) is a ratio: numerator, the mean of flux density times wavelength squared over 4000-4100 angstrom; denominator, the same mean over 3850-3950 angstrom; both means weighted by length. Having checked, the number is 1.3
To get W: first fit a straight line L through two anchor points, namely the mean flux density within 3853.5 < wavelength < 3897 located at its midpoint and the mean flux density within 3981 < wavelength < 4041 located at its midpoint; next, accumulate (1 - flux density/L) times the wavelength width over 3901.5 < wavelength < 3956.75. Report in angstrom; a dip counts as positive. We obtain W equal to 5.36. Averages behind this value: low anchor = 11.5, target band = 11.4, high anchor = 14.3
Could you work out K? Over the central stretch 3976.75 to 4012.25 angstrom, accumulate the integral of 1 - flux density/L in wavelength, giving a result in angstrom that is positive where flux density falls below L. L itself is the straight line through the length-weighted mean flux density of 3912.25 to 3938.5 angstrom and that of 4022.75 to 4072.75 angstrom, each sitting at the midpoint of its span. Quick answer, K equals -2.5 angstrom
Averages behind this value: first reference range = 10.8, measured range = 13.7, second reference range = 14.4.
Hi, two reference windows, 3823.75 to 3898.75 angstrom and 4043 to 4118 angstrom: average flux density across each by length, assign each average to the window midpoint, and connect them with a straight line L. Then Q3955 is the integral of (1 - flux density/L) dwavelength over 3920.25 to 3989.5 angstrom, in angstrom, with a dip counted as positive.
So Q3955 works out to 7.2 angstrom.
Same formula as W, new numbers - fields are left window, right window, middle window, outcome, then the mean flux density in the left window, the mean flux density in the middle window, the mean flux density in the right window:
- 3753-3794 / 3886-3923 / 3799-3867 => 2.9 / 10.5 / 10.7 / 11.9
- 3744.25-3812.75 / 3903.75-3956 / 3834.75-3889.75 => -0.8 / 10.4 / 11.1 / 11.4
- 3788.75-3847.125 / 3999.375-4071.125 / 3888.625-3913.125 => 0.3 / 10.4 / 11.8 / 14.5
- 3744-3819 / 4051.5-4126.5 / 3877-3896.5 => 1.1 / 10.5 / 10.9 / 13.6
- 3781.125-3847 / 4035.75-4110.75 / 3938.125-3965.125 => 1.7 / 10.5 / 11.5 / 13.8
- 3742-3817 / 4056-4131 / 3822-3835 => 1.6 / 10.4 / 9.54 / 13.6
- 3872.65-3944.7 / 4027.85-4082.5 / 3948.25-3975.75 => 4.2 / 11.2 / 10.3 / 14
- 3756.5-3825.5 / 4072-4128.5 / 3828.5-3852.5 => 2.8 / 10.7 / 9.9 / 13.5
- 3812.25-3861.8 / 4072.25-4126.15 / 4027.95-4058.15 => -4.4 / 10.4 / 14.7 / 13.5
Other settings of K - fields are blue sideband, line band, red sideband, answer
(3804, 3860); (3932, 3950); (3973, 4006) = 2.7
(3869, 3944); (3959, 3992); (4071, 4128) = 3.1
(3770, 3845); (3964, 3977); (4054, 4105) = 3.8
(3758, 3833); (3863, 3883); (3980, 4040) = -0.2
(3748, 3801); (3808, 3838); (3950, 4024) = 1.1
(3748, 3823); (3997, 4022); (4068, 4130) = -3.8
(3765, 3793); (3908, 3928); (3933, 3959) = -3.1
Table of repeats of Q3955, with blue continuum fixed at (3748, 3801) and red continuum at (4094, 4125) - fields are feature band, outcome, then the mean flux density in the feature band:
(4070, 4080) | 0.4 angstrom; 12.6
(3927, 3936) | 2.4 angstrom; 8.63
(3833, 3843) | 1.9 angstrom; 8.8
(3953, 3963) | 0.8 angstrom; 11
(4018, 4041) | -3.9 angstrom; 14.9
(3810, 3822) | -1.0 angstrom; 11.6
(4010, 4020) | -1.7 angstrom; 14.8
